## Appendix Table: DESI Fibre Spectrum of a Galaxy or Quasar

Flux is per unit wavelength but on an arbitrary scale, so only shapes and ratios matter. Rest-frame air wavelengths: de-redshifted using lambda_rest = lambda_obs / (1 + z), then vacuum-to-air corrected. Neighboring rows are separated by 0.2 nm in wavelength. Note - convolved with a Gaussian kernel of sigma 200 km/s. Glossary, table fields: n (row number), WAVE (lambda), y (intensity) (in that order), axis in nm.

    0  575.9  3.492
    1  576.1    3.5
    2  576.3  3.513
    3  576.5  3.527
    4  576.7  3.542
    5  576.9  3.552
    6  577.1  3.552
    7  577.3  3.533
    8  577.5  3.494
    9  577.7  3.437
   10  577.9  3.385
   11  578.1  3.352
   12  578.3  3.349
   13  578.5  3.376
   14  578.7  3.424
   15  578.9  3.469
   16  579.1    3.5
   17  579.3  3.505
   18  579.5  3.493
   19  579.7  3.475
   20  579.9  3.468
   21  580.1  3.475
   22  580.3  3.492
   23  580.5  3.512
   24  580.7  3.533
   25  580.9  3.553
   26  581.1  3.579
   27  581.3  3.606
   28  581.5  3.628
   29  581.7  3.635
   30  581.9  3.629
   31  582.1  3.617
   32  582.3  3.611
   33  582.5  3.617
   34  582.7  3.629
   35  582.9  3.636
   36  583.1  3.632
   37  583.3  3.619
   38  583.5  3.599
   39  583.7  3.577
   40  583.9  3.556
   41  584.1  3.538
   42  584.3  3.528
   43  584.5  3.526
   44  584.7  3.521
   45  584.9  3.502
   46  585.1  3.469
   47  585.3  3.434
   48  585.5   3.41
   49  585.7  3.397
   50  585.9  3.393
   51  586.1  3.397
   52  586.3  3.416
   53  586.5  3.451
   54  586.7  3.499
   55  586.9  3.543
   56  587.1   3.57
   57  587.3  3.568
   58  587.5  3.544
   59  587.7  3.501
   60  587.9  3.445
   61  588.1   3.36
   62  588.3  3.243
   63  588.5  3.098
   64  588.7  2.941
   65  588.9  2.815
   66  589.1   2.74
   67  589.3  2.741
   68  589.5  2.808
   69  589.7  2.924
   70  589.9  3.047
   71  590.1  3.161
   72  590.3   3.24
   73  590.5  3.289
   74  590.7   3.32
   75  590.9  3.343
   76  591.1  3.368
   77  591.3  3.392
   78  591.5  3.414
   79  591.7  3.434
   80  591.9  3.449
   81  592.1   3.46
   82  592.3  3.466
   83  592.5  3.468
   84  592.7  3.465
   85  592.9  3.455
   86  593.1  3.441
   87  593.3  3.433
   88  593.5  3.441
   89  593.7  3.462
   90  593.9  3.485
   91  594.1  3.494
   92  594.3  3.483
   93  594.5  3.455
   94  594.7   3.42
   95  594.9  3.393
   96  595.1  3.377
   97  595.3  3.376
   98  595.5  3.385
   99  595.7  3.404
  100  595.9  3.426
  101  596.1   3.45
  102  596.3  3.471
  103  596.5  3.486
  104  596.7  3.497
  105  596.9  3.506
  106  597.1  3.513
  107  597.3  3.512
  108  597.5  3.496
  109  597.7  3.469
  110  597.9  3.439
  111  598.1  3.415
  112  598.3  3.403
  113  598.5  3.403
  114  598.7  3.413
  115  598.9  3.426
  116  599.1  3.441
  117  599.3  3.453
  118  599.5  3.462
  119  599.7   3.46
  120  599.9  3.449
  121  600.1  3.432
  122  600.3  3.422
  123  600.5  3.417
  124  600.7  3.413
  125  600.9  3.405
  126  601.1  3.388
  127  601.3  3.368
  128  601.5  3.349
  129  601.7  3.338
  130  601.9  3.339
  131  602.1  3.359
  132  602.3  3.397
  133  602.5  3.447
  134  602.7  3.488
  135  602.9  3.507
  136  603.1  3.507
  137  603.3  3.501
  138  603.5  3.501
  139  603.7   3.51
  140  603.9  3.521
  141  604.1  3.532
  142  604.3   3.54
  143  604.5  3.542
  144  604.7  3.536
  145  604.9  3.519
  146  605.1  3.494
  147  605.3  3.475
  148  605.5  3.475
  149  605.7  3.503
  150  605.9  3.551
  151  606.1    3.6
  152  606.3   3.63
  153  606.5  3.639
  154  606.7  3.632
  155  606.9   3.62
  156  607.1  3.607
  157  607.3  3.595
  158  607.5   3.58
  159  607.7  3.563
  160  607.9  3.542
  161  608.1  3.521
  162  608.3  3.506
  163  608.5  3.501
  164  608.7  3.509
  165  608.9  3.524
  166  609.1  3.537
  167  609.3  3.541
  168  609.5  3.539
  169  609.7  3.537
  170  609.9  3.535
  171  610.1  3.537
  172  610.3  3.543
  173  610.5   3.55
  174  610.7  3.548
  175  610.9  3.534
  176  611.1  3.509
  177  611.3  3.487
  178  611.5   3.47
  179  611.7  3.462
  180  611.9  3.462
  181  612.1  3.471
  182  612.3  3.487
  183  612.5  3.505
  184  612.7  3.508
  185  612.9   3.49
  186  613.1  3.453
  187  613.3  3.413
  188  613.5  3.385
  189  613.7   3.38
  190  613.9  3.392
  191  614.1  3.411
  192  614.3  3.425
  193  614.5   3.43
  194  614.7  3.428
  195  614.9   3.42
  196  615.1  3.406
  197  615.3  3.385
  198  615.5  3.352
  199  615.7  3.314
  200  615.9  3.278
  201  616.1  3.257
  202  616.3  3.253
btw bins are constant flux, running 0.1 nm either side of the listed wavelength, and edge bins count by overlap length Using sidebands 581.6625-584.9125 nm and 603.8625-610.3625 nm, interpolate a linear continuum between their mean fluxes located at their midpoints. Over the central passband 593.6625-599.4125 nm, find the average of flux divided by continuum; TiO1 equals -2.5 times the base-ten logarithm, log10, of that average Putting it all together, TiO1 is 0.04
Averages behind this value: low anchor 3.59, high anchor 3.55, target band 3.45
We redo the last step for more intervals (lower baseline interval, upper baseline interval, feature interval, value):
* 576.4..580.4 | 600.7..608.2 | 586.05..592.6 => 0.06 mag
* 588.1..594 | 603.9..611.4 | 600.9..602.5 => 0.02 mag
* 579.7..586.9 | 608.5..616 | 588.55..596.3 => 0.06 mag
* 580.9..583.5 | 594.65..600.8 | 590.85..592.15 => 0.03 mag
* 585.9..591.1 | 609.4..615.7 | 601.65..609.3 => -0.04 mag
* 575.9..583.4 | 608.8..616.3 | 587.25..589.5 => 0.11 mag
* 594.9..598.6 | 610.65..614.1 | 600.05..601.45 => 0.01 mag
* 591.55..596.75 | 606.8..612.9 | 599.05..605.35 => 0.01 mag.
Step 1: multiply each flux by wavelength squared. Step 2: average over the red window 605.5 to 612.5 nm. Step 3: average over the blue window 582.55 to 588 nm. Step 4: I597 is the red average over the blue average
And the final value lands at 1.09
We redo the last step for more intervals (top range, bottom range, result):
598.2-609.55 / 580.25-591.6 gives 1.09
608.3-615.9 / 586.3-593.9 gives 1.13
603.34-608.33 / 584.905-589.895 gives 1.15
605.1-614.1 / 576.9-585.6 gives 1.10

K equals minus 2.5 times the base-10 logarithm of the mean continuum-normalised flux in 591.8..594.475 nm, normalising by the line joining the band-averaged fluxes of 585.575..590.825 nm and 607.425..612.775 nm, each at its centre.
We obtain -0.049 mag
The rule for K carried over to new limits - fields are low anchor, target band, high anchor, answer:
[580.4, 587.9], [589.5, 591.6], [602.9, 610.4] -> 0.10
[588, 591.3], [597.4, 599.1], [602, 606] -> -0.03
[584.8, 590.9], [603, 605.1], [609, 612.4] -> -0.02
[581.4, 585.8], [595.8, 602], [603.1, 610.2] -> 0.04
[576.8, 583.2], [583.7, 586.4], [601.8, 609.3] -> 0.02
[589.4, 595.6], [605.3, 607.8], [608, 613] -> -0.03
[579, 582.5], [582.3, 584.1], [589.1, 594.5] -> -0.03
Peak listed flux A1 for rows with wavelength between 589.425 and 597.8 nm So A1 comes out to 3.513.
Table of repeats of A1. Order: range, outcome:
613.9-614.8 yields 3.43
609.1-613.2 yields 3.55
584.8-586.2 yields 3.502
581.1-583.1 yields 3.636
